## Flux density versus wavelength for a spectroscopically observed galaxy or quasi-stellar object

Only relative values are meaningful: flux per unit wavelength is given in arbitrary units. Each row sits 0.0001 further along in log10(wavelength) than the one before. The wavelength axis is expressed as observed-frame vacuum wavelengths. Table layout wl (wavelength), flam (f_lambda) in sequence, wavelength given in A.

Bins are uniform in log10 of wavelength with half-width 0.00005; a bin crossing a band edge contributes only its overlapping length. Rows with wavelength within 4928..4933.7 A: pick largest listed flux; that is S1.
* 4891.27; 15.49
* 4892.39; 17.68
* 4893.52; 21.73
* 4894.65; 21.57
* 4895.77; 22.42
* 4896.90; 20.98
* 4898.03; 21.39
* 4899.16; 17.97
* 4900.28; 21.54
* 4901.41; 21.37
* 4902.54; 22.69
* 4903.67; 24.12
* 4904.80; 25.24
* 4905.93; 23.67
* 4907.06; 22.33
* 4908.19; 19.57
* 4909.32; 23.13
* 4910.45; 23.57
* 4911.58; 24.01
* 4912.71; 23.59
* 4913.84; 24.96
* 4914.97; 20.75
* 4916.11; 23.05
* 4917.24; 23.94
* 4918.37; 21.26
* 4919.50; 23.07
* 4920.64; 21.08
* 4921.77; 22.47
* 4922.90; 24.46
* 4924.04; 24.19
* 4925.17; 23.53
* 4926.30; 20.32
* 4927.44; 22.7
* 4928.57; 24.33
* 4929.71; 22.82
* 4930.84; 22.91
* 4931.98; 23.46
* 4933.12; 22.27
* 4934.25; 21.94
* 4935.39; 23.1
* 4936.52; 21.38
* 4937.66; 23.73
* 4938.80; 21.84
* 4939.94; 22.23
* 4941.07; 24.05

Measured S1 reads 24.33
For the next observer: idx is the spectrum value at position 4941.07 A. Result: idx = 24.05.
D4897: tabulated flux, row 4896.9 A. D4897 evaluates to 20.98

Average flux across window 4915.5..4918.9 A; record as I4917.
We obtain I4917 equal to 22.7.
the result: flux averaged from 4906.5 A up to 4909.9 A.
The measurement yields 21.7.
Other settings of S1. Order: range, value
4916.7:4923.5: 24.46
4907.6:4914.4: 24.96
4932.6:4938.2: 23.73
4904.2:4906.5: 25.24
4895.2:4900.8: 22.42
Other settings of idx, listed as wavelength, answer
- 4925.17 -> 23.53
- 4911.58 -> 24.01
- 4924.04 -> 24.19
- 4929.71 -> 22.82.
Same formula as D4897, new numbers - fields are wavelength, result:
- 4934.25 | 21.94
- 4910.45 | 23.57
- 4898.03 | 21.39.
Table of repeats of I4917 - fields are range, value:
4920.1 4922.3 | 21.8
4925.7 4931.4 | 22.6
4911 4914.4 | 24.2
